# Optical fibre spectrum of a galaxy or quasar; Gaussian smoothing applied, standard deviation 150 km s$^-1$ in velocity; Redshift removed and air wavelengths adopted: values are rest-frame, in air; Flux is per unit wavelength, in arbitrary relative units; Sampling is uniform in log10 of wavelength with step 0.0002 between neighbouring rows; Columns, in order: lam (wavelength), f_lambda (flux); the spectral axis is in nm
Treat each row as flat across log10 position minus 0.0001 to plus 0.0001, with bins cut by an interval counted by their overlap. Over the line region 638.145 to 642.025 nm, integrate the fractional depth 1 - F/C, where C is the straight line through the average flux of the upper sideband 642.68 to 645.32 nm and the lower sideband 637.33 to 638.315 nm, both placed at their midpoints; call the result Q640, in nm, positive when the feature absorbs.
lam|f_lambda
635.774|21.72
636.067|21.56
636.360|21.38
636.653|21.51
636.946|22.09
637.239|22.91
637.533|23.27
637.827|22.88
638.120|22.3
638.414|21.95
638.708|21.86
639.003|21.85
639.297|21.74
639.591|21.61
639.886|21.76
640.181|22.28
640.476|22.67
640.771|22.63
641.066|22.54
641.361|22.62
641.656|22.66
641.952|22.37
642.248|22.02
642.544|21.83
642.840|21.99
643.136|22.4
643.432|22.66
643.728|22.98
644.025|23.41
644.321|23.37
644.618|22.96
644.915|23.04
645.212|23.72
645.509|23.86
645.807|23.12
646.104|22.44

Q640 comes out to 0.11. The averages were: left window 22.8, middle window 22.2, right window 22.9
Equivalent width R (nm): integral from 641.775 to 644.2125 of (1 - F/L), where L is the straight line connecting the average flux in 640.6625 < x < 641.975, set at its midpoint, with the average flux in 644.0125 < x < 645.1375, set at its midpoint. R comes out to 0.05 nm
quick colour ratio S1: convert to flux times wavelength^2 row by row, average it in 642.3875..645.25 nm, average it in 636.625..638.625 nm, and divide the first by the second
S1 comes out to 1.0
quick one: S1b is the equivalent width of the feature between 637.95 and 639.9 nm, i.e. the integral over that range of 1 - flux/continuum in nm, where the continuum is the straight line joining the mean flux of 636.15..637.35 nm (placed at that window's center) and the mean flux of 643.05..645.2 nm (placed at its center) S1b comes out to 0.03 nm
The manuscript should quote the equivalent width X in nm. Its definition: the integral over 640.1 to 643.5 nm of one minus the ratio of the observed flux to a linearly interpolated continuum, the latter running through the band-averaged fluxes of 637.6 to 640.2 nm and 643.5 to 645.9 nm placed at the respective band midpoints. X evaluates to 0.04 nm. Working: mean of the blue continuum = 22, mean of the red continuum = 23.3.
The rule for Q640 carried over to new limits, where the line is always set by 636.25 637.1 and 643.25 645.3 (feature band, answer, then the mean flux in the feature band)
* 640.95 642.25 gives 0.008 nm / 22.5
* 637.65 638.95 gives -0.014 nm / 22.2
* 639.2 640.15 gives 0.021 nm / 21.8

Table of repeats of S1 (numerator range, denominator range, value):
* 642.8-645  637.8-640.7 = 1.05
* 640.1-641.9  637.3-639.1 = 1.02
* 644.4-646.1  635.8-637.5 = 1.09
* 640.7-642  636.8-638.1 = 1.00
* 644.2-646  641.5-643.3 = 1.06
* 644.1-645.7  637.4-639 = 1.07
